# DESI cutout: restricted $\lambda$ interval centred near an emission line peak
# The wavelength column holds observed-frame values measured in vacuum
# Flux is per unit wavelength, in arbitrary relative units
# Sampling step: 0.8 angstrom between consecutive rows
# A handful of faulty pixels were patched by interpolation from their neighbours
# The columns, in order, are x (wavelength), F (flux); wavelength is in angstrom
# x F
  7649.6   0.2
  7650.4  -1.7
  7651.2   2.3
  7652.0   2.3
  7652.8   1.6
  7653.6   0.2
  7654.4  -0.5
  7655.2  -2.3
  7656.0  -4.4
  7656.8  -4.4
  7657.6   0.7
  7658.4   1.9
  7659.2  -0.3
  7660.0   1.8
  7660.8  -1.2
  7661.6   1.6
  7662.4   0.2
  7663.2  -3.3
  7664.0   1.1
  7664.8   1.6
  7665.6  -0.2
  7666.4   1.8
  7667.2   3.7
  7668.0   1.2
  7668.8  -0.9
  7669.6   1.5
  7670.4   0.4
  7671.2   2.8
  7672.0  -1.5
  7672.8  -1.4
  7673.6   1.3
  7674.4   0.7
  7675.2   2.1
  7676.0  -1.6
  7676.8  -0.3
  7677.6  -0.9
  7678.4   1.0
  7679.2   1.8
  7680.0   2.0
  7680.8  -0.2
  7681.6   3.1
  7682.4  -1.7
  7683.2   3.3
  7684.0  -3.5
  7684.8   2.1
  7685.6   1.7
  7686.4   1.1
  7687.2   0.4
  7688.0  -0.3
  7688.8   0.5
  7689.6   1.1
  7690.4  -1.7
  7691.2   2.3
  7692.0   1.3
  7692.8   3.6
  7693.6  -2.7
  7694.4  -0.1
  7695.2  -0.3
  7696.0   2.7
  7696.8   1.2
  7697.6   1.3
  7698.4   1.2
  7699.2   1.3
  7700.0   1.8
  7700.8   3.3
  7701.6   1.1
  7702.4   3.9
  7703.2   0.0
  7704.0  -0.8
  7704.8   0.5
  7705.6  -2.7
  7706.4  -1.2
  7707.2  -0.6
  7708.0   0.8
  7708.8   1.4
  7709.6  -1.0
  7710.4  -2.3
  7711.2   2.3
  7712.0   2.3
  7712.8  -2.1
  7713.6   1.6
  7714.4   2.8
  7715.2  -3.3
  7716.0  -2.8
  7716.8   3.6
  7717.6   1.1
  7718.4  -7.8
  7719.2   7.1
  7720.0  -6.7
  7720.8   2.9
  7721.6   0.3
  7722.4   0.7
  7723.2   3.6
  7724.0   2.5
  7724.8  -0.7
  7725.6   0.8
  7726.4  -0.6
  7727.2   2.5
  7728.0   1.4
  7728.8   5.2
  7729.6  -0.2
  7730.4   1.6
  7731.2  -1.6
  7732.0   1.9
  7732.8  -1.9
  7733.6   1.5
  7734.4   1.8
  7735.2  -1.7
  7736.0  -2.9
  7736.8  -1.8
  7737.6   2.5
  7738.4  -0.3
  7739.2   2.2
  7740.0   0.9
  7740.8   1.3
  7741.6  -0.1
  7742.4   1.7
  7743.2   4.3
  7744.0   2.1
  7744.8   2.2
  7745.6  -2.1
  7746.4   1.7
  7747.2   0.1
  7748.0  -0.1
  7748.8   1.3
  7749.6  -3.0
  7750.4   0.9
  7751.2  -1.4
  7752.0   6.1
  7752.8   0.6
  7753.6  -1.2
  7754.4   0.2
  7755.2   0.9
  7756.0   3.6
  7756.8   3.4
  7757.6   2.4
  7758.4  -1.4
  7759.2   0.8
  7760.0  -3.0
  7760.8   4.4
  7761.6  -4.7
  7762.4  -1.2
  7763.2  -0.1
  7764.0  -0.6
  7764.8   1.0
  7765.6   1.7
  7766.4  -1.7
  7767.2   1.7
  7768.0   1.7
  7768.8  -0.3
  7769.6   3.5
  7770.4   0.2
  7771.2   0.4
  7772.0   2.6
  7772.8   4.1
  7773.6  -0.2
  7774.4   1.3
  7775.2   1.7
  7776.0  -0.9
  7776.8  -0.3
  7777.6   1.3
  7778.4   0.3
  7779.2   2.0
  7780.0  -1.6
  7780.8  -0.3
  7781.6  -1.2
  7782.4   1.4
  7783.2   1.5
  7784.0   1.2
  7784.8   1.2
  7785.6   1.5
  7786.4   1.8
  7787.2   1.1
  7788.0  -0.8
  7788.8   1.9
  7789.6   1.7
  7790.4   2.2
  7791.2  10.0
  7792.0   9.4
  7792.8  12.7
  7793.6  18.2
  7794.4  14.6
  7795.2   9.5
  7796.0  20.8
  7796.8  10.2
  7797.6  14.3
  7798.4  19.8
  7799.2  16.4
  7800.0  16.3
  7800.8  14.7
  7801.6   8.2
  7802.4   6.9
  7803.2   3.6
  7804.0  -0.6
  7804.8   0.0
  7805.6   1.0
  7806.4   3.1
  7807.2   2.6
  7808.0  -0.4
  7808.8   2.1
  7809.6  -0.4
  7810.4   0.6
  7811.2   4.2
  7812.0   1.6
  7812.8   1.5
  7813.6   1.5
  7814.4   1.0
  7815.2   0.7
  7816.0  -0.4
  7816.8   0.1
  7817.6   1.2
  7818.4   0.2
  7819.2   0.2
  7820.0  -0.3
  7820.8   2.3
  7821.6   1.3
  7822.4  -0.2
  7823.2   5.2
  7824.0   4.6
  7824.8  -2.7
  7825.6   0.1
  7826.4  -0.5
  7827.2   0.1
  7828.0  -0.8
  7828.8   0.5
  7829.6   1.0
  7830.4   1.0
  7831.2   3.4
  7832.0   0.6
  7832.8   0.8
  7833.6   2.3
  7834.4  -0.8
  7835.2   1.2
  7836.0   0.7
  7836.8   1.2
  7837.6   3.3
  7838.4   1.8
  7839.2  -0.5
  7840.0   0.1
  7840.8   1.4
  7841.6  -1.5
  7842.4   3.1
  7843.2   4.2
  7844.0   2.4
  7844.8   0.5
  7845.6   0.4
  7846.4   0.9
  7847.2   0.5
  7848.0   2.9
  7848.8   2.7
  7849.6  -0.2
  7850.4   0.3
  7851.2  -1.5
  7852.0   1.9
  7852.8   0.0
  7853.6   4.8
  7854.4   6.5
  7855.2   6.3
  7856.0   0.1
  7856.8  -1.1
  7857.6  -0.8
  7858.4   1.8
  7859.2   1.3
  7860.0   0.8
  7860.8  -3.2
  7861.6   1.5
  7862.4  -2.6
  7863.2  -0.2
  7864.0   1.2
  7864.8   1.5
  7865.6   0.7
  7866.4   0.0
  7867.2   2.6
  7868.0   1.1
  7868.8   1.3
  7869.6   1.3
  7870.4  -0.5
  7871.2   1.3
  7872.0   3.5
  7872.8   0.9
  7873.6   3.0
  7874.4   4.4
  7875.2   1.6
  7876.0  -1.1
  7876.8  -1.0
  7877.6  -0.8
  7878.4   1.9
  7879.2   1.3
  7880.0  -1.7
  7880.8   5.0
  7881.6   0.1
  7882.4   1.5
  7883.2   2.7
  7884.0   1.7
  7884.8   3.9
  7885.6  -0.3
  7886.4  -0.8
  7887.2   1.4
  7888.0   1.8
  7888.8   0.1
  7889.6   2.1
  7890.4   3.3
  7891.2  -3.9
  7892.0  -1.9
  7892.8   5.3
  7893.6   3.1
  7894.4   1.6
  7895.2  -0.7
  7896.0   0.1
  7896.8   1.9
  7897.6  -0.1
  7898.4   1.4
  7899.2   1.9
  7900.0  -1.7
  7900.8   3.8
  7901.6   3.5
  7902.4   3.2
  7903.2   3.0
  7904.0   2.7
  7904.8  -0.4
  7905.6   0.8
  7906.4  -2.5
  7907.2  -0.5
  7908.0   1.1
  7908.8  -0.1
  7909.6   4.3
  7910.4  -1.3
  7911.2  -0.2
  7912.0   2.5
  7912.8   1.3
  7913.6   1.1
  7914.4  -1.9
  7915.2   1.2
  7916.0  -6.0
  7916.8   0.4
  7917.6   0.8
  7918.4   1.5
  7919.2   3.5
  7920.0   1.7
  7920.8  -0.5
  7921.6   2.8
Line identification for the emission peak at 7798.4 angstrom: [O II] 3727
